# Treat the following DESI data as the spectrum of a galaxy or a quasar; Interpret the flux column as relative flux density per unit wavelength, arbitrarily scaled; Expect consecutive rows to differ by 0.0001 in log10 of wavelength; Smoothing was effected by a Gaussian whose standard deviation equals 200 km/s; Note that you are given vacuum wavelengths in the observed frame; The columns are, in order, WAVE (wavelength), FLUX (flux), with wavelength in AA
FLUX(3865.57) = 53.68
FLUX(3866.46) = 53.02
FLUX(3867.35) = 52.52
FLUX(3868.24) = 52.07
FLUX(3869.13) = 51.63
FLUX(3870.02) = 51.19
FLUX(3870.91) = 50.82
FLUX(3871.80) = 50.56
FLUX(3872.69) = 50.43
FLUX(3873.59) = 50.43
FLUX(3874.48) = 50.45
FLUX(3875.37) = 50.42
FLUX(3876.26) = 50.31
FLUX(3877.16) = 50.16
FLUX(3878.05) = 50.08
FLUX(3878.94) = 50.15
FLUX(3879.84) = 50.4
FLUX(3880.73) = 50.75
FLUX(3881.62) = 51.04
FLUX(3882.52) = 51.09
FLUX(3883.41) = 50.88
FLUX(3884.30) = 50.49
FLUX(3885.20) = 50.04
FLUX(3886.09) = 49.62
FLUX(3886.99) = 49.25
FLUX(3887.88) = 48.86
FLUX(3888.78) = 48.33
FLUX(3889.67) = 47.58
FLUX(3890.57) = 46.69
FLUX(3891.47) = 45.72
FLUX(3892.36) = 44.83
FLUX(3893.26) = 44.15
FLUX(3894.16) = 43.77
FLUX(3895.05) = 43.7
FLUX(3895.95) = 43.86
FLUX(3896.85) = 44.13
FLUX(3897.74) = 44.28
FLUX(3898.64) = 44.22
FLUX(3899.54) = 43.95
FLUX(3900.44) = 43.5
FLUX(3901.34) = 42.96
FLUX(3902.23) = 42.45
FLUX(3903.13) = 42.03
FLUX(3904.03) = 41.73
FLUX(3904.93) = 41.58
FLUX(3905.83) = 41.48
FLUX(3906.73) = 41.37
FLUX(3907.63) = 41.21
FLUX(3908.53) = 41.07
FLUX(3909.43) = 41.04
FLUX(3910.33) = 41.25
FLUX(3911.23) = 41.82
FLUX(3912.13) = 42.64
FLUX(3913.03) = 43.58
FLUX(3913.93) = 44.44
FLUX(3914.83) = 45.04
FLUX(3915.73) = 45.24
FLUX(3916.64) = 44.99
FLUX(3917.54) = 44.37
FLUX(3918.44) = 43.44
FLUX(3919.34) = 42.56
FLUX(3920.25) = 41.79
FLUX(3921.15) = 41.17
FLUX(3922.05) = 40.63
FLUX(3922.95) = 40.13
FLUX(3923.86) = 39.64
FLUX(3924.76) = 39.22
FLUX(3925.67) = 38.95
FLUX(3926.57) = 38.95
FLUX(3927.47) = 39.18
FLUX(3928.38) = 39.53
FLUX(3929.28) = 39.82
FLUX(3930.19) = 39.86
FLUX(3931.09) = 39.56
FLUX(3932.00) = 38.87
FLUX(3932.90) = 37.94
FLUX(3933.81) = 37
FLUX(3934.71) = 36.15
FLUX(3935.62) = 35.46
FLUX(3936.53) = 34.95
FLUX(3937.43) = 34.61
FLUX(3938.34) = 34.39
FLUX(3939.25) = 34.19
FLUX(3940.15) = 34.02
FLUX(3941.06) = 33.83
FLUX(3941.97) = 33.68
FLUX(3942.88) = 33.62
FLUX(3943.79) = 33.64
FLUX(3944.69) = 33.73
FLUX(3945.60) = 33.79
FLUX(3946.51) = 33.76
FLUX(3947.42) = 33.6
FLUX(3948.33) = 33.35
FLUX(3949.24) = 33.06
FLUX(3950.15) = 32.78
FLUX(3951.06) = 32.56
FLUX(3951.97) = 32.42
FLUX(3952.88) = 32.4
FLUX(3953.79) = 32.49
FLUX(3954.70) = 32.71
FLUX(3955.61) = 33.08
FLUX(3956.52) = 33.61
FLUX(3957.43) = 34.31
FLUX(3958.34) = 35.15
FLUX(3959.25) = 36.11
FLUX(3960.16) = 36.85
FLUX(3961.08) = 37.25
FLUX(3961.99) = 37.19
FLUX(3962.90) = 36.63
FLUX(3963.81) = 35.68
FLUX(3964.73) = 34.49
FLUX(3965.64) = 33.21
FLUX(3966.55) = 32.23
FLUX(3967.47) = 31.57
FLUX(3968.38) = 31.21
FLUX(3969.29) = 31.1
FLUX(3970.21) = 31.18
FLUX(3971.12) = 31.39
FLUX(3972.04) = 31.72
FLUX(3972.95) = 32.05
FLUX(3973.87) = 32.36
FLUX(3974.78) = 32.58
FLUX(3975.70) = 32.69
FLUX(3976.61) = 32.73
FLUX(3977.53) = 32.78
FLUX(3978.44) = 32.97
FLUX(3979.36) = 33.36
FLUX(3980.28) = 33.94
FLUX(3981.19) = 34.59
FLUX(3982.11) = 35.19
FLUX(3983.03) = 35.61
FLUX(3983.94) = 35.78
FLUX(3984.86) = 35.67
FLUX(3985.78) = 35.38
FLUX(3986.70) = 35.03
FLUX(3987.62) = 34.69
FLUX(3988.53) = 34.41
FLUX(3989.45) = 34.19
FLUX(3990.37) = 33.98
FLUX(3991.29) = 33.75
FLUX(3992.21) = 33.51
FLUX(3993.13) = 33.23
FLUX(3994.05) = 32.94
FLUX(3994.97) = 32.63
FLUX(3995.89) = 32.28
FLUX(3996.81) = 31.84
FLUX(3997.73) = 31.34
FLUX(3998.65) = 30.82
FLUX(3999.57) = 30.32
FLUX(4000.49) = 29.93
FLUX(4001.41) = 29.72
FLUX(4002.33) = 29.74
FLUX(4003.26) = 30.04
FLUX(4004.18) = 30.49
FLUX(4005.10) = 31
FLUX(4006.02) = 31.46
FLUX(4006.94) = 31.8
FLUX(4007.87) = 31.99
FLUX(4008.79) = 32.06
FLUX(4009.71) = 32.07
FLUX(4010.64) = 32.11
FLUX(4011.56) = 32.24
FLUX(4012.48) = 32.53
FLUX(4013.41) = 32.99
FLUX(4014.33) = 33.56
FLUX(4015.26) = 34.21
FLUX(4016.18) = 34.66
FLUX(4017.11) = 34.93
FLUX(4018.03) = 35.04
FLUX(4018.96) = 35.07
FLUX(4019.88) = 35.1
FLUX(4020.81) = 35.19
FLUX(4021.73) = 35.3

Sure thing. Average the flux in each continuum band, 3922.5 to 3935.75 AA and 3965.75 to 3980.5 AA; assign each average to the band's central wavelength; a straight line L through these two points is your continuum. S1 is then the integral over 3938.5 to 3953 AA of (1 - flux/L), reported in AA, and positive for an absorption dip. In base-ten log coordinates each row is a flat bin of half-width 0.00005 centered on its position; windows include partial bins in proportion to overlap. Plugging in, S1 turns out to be 1.1 AA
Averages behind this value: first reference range 38.8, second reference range 32.2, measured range 33.4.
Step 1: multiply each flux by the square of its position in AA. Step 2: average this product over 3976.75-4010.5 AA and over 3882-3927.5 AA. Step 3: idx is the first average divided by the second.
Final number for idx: 0.78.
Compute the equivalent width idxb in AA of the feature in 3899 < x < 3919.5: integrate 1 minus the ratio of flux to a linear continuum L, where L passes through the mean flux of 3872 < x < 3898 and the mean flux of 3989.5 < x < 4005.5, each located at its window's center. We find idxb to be 0.90 AA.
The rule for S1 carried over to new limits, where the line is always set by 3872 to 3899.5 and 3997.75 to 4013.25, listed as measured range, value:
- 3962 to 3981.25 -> 1.6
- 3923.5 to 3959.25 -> 4.4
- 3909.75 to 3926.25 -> 0.5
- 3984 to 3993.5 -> -0.3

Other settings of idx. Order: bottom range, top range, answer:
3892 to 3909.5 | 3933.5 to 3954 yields 0.81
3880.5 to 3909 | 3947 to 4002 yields 0.76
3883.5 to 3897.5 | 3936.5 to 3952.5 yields 0.74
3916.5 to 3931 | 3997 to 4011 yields 0.79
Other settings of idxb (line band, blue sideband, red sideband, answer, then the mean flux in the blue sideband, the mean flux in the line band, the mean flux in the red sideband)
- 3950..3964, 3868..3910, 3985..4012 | 1.2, 46.9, 34.5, 32.3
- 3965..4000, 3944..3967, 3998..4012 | -0.7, 34.1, 33.1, 31.1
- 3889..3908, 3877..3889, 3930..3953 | 1.0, 50.1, 43.6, 34.7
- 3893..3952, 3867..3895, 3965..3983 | 3.6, 49.4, 39.4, 32.7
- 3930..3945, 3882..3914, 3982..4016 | 1.7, 44.7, 35.6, 32.7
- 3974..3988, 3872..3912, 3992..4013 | 0.1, 46.2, 34.2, 31.5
